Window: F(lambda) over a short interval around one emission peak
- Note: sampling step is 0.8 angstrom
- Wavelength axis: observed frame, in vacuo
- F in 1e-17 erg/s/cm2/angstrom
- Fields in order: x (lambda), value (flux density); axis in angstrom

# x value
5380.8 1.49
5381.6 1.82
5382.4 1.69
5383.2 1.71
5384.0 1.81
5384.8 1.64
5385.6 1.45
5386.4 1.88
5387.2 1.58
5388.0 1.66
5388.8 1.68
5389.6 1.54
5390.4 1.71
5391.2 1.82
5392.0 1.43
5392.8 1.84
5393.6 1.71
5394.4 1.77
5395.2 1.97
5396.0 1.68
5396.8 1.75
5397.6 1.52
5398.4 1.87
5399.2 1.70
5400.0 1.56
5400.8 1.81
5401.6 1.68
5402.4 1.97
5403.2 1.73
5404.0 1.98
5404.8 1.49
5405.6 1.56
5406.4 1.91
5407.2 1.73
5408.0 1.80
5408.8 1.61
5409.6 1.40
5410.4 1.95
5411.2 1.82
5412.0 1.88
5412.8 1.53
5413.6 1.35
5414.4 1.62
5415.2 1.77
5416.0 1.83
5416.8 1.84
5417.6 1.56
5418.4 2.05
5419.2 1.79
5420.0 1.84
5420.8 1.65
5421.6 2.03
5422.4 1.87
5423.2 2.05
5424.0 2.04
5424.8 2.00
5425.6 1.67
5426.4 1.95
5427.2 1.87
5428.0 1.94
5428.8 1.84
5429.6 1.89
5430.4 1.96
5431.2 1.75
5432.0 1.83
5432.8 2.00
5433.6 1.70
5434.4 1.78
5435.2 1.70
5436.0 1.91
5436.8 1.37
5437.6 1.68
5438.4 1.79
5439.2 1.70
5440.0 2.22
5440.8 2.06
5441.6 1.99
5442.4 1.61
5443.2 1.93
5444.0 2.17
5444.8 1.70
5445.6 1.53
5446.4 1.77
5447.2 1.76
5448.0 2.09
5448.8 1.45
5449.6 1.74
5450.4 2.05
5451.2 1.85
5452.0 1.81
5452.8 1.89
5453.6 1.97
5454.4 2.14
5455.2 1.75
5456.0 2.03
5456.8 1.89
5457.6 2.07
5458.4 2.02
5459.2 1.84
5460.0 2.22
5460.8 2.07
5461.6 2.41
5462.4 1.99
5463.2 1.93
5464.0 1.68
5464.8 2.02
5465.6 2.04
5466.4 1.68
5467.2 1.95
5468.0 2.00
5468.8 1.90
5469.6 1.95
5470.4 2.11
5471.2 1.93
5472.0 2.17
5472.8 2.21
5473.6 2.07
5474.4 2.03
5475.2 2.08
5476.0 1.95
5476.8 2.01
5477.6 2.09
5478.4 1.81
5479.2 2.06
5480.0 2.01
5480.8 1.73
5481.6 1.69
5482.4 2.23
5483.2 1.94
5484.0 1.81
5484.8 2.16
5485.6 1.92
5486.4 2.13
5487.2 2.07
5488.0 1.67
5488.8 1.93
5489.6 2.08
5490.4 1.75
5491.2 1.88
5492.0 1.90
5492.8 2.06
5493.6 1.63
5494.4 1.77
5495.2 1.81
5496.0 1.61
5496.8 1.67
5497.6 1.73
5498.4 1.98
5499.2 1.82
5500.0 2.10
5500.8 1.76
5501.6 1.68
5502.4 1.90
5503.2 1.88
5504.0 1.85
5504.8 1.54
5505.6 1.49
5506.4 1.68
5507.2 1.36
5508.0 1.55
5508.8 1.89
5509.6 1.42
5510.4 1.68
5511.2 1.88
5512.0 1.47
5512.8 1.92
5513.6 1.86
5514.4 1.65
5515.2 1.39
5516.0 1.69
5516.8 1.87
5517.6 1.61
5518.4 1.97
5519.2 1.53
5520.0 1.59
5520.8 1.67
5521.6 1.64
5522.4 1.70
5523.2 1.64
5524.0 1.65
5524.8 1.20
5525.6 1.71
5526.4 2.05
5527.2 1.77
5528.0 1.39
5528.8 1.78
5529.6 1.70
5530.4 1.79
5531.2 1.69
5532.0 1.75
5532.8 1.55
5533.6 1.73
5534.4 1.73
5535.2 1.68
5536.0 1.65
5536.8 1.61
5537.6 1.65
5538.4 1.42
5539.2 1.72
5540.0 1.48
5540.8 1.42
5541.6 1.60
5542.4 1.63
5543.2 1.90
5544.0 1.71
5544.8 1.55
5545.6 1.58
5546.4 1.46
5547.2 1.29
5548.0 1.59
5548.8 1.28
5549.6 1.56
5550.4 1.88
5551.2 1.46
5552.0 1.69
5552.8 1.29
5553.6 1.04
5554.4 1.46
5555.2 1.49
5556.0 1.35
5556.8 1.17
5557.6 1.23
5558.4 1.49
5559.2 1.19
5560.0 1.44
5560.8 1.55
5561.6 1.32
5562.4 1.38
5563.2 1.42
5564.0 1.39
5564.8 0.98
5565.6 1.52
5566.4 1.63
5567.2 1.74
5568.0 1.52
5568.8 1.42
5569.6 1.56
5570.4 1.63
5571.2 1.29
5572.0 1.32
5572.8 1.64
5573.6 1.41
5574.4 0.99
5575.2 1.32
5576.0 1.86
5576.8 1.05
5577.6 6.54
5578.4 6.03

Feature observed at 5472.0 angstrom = C III] 1909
